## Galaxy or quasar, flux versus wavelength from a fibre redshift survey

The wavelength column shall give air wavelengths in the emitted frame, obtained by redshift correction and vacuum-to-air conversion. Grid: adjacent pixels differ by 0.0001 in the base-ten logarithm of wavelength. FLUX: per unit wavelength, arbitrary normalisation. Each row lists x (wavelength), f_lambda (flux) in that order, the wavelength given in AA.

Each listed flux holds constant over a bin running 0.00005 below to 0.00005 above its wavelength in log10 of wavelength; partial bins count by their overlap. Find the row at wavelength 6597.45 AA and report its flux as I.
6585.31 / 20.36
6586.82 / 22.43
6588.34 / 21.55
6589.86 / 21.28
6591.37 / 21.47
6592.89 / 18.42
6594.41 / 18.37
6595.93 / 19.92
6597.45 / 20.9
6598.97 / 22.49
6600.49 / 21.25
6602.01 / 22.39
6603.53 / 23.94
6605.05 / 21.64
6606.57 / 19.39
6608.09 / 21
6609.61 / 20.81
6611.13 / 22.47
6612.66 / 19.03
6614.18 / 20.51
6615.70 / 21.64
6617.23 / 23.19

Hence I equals 20.9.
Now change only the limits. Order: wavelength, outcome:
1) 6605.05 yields 21.64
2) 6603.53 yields 23.94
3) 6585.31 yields 20.36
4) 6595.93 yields 19.92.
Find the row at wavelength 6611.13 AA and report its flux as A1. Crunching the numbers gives 22.47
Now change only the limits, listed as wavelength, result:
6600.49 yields 21.25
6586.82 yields 22.43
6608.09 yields 21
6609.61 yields 20.81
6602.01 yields 22.39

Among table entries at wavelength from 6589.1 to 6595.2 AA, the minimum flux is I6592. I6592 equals 18.37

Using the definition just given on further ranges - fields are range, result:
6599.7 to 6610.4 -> 19.39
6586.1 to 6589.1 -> 21.55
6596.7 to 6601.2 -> 20.9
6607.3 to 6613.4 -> 19.03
